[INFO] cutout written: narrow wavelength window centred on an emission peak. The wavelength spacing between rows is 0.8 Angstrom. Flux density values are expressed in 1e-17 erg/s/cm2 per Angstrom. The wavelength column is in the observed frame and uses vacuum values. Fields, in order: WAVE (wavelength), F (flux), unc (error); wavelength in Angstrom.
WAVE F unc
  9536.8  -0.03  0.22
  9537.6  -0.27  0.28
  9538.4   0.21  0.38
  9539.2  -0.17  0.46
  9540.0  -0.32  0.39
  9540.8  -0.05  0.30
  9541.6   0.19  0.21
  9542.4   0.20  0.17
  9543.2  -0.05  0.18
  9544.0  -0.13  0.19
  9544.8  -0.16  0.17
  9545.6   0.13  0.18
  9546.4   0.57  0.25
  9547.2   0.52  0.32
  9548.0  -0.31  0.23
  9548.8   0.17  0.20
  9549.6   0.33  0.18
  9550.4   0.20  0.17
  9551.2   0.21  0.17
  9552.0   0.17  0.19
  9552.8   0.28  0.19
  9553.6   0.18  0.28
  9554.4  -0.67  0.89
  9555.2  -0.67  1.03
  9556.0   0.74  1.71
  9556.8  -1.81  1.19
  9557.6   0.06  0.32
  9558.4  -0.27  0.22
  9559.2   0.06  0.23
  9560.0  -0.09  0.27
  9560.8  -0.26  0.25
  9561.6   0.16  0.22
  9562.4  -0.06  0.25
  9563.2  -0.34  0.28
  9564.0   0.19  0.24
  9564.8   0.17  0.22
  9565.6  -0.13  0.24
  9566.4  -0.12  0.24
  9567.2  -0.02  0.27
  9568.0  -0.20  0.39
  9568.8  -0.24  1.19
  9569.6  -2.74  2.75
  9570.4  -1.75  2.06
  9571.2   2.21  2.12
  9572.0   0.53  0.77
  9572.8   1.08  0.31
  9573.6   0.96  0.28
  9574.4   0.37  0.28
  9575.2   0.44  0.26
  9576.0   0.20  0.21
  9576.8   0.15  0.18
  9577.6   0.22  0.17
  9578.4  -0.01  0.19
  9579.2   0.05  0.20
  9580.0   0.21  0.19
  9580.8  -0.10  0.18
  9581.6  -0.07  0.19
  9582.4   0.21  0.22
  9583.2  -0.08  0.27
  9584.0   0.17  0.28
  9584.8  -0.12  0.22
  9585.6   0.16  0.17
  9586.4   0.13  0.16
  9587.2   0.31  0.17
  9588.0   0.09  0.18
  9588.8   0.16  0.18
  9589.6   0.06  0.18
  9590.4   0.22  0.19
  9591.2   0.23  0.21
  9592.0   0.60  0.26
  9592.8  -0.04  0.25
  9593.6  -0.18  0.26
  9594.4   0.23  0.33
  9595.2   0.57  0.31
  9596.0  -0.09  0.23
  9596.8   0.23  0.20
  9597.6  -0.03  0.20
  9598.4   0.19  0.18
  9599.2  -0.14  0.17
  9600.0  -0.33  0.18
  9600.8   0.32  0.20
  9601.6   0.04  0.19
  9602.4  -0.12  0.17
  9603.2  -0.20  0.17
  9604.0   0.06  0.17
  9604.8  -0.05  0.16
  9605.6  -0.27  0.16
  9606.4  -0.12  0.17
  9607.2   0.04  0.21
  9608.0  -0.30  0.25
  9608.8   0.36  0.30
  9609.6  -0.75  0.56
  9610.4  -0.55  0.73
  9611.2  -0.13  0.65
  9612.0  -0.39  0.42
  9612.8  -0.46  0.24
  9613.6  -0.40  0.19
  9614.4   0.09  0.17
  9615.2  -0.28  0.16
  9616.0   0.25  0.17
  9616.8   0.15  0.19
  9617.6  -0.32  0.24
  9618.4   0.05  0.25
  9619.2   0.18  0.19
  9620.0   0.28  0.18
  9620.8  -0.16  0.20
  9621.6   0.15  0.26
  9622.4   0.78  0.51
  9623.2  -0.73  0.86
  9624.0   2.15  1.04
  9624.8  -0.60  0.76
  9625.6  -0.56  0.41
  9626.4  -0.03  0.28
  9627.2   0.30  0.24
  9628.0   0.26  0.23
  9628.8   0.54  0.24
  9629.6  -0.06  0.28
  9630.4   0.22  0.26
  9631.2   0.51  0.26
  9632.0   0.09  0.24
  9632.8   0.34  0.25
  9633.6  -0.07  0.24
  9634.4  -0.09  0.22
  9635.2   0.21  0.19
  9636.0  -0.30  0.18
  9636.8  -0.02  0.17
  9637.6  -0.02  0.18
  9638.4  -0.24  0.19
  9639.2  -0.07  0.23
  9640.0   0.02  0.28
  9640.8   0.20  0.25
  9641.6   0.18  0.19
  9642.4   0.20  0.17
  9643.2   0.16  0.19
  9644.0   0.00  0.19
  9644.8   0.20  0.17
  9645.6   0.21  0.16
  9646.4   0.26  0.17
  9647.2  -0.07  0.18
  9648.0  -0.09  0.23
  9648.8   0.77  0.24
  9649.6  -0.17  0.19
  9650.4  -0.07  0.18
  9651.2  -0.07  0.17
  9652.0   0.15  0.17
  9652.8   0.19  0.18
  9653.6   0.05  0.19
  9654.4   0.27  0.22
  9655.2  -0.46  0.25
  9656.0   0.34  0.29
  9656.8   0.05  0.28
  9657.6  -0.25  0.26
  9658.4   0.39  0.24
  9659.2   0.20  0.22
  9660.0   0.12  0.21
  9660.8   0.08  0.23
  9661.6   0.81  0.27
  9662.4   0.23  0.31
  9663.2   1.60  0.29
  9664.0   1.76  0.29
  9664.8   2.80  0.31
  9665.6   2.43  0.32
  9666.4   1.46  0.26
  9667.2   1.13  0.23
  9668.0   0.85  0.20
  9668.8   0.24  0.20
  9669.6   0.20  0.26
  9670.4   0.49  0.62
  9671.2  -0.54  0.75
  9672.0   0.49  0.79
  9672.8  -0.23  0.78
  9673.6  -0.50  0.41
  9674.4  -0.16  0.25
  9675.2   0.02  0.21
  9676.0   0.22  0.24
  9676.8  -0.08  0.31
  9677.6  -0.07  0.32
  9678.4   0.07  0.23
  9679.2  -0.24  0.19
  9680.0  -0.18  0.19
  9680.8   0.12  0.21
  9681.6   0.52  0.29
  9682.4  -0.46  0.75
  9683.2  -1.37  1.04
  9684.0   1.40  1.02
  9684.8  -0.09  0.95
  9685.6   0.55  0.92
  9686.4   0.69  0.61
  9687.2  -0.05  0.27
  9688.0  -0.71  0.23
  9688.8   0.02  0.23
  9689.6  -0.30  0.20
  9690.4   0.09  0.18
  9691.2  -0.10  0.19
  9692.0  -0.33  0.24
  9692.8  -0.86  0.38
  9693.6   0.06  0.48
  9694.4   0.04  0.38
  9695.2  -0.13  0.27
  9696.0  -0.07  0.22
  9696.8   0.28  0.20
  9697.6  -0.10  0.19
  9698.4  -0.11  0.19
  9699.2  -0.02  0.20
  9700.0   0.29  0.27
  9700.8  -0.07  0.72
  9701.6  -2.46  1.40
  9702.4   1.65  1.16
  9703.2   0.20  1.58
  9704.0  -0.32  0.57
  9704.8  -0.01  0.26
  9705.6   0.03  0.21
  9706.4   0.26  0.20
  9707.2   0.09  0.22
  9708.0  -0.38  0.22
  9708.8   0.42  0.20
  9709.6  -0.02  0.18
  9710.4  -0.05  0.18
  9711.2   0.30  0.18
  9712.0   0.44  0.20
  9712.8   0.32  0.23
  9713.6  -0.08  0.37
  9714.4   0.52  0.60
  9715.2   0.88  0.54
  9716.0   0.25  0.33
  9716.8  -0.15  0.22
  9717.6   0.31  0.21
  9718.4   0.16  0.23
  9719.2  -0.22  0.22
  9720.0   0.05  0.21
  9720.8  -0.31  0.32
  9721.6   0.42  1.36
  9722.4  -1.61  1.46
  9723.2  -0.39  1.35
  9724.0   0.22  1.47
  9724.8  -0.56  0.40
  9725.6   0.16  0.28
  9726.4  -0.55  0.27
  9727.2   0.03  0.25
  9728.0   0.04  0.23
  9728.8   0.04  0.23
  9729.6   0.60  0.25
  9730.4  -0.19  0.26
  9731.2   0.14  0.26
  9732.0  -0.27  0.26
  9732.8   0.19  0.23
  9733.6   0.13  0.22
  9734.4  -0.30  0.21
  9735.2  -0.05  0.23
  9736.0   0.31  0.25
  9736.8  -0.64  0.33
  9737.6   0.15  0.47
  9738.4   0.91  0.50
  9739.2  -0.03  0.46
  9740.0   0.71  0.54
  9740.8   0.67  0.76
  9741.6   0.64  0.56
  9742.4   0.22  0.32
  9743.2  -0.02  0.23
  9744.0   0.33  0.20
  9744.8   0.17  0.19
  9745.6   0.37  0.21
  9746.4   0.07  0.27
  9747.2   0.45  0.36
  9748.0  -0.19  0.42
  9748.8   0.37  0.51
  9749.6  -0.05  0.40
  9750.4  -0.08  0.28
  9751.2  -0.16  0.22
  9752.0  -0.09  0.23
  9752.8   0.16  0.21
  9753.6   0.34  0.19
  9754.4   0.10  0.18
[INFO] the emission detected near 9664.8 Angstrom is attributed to [O III] 5007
